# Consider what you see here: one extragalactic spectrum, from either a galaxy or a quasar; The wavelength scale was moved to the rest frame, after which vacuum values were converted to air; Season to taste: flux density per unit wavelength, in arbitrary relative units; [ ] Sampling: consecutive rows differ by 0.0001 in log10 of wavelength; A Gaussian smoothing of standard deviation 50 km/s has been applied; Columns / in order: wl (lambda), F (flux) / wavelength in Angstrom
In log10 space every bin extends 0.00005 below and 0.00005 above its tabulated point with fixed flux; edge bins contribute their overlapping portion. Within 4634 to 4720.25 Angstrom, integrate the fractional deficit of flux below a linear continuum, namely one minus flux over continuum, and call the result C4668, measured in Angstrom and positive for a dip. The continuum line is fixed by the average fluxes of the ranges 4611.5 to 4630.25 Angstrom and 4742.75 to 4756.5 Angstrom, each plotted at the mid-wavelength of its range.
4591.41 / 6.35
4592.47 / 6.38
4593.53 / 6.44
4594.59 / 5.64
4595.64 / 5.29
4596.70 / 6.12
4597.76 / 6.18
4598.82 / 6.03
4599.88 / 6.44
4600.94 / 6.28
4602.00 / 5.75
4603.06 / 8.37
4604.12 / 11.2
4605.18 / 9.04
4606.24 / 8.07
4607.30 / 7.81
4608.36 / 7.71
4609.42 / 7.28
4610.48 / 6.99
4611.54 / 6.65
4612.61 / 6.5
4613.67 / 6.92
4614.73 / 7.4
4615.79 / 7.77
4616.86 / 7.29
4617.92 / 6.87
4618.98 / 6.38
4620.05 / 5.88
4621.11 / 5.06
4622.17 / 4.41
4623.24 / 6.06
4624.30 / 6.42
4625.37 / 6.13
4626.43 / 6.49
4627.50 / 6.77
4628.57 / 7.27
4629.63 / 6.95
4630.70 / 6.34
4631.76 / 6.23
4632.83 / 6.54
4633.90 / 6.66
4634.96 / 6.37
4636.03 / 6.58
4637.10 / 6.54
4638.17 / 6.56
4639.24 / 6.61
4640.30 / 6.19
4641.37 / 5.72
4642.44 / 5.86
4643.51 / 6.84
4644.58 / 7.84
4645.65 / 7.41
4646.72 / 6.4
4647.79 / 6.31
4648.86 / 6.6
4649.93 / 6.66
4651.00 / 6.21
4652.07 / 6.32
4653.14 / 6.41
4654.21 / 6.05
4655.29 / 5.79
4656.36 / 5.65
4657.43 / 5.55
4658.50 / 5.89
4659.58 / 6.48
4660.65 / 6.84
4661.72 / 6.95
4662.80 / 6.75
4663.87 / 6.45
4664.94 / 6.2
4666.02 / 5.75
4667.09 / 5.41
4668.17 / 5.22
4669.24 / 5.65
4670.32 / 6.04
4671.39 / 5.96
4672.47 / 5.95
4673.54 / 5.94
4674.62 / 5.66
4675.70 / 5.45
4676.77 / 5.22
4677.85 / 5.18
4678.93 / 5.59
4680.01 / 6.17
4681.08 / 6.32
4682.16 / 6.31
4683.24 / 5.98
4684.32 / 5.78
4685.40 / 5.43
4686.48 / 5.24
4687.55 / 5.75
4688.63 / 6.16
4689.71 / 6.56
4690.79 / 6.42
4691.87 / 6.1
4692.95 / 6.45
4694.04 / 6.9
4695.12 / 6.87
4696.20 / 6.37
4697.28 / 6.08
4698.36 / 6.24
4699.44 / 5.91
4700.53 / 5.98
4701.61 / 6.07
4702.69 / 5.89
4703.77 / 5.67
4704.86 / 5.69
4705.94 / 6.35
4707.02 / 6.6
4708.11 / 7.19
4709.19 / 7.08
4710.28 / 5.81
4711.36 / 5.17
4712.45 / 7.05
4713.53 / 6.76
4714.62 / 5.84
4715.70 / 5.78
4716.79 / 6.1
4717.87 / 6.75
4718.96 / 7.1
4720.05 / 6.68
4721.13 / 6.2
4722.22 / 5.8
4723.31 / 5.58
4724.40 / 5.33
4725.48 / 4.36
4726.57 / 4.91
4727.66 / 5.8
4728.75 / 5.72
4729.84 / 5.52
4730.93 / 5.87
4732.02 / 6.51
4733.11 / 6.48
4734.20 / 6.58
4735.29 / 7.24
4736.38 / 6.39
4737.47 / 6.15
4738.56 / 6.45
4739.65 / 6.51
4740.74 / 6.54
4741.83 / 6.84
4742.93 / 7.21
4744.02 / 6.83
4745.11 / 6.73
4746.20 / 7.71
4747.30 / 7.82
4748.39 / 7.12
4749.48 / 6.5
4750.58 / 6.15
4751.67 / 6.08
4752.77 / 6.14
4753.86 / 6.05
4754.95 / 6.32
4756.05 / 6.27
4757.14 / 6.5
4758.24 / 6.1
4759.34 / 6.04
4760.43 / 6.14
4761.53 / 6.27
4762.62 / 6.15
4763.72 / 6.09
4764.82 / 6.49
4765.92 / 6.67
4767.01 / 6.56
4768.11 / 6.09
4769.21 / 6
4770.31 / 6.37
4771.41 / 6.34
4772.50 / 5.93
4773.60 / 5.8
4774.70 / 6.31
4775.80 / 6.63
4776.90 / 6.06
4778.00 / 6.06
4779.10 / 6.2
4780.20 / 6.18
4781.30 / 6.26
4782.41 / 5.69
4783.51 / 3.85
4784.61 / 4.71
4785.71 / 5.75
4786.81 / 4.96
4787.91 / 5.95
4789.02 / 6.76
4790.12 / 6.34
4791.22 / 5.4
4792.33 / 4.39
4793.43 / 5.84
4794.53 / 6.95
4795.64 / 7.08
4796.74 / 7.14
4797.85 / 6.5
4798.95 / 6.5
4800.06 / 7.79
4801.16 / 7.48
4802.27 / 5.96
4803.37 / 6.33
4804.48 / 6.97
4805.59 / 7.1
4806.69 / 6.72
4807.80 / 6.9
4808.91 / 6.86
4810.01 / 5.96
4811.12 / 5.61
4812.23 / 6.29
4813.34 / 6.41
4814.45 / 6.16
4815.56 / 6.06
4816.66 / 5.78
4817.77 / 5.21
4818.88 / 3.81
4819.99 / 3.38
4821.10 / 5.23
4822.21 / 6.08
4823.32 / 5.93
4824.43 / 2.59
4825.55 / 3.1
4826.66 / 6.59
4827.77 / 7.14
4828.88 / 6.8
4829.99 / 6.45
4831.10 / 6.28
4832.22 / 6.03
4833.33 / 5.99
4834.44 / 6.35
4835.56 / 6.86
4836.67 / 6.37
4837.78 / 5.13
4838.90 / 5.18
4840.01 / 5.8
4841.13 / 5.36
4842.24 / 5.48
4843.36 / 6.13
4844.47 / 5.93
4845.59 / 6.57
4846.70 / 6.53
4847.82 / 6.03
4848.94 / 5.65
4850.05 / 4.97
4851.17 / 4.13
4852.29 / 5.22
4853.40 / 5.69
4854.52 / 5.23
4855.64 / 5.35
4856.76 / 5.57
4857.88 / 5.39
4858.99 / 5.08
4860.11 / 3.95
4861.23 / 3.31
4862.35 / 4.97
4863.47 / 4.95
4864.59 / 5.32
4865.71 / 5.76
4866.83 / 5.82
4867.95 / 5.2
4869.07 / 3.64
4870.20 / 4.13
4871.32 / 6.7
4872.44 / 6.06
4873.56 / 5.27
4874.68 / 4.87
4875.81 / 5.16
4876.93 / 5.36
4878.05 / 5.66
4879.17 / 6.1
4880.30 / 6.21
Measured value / 5.03 Angstrom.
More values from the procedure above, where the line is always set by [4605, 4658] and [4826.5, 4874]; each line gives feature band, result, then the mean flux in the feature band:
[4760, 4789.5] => -0.4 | 6.01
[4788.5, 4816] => -3.1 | 6.46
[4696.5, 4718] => 0.2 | 6.19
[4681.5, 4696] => 0.4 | 6.15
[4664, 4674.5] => 1.0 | 5.81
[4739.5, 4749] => -1.5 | 7.05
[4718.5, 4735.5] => 0.6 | 5.95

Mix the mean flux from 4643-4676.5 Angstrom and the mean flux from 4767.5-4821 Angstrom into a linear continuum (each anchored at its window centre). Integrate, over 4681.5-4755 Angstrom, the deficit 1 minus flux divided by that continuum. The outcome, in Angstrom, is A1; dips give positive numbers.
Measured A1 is -1.4 Angstrom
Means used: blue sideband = 6.21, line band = 6.26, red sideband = 6.05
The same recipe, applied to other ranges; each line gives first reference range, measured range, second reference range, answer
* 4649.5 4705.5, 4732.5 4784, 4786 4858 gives -3.5 Angstrom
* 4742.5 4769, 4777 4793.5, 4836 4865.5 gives 1.4 Angstrom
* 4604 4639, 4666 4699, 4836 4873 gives 2.5 Angstrom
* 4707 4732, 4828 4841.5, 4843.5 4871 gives -1.9 Angstrom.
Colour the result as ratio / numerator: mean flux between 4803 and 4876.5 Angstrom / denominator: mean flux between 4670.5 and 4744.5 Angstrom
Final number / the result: 0.91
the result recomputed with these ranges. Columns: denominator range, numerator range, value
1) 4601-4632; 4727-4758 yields 0.93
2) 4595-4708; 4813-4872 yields 0.85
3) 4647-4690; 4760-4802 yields 1.03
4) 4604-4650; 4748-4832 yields 0.89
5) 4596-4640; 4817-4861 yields 0.81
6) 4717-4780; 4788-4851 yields 0.95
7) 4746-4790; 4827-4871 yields 0.90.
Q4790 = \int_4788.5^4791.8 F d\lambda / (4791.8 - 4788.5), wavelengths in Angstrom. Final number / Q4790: 6.15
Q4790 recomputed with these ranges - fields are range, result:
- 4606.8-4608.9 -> 7.77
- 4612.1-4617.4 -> 7.18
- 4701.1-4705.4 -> 5.83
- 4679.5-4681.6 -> 6.27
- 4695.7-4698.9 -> 6.24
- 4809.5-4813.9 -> 6.06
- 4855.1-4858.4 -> 5.43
